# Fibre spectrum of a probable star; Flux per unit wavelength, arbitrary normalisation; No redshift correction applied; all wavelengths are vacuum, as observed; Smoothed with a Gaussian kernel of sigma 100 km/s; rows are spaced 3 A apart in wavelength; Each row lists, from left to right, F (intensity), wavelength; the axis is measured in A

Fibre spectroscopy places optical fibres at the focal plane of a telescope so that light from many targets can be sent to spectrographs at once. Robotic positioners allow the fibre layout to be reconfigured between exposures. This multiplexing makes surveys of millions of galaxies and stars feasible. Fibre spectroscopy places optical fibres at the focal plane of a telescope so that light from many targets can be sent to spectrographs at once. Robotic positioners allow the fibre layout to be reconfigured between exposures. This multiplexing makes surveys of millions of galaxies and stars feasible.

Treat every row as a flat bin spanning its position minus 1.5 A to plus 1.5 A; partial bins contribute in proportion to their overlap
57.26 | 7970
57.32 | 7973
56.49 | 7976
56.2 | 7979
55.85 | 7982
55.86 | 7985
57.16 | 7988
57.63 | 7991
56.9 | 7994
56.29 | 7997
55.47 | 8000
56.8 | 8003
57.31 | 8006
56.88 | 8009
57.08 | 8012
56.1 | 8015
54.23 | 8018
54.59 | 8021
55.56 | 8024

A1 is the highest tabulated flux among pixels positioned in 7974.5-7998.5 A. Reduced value 57.63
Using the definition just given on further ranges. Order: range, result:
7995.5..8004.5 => 56.8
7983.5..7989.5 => 57.16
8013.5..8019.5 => 56.1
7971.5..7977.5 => 57.32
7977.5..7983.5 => 56.2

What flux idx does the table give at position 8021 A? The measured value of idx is 54.59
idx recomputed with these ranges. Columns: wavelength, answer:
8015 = 56.1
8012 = 57.08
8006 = 57.31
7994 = 56.9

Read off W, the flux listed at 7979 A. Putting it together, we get 56.2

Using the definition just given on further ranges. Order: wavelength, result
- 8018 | 54.23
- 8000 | 55.47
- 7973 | 57.32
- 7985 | 55.86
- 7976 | 56.49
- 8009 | 56.88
